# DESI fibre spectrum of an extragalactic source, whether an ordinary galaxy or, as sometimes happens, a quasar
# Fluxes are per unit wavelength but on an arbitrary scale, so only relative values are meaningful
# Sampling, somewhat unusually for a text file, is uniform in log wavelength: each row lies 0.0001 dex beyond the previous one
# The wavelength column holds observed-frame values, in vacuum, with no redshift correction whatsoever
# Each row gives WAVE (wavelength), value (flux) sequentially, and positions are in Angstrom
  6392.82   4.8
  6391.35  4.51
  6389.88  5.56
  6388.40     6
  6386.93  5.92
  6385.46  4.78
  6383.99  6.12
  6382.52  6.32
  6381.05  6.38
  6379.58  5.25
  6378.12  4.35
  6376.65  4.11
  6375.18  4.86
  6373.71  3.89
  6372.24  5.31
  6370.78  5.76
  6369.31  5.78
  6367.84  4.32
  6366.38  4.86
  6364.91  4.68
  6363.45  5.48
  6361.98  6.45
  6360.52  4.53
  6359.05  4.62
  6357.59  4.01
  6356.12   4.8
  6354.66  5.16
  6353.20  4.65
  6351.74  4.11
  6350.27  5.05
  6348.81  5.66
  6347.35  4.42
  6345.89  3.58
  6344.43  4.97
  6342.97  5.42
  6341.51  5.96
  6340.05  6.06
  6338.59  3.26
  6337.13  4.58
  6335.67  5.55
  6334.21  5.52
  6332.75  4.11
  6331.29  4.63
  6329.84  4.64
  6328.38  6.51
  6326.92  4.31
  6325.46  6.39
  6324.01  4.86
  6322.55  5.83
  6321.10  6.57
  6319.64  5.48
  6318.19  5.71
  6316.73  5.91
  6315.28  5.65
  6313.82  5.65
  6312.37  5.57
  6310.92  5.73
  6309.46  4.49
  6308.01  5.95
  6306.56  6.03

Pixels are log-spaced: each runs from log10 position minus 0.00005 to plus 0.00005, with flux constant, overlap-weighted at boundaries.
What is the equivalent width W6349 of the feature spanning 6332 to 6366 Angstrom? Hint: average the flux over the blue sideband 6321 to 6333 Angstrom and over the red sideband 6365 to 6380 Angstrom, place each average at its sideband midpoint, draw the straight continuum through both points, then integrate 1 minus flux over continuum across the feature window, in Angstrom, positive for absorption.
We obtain 1.2 Angstrom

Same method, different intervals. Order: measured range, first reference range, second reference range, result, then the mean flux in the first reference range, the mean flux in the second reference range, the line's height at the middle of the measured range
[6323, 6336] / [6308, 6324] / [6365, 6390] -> 0.9 Angstrom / 5.64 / 5.25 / 5.55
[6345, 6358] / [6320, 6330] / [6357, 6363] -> 1.2 Angstrom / 5.63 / 4.95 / 5.12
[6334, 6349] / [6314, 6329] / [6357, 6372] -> 1.3 Angstrom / 5.71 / 5.07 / 5.41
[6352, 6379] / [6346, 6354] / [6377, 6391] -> 1.2 Angstrom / 4.69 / 5.56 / 5.09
